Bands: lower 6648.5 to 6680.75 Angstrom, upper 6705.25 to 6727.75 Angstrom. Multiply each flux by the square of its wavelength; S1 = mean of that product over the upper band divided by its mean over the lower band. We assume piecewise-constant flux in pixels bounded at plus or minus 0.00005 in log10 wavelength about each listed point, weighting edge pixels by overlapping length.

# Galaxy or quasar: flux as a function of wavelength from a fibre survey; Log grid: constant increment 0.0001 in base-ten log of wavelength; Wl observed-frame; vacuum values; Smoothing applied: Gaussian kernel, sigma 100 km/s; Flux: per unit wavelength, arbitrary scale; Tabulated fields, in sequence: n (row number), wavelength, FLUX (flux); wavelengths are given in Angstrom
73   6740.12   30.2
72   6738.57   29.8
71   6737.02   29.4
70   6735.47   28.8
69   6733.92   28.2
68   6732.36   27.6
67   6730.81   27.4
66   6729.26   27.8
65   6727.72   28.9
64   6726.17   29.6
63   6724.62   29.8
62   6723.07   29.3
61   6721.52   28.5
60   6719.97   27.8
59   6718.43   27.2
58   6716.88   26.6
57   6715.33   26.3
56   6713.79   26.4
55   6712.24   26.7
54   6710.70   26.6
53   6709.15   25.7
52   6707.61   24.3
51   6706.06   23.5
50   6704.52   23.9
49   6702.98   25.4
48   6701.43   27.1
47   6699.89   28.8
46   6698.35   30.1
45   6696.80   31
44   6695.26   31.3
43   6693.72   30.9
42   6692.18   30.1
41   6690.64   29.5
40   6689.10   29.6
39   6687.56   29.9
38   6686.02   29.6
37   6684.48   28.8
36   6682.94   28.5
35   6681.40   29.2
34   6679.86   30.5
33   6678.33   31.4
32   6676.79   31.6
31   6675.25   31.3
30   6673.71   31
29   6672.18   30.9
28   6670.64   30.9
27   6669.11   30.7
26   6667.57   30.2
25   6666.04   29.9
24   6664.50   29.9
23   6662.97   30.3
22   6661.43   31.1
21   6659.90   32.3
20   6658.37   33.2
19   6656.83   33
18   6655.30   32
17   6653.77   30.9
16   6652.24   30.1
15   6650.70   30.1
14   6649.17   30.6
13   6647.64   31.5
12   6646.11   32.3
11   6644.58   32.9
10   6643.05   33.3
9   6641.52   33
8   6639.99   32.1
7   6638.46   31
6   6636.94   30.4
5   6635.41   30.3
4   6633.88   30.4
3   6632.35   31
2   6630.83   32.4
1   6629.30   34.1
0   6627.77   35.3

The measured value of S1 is 0.89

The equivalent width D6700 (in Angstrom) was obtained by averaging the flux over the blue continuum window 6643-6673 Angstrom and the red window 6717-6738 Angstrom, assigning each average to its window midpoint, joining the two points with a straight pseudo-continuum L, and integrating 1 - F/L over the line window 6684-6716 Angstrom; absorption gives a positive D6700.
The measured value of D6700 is 1.8 Angstrom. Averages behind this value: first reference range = 31.3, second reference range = 28.4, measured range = 27.9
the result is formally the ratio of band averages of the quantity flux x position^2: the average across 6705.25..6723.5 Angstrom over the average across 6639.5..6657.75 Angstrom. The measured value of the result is 0.9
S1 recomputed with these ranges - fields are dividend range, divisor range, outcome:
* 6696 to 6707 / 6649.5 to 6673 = 0.88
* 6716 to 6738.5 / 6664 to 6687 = 0.95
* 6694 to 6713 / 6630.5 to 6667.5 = 0.88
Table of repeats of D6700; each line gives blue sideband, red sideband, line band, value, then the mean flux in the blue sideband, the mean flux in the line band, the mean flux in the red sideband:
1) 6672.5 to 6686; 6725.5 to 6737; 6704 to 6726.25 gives 1.69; 30.3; 26.8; 28.4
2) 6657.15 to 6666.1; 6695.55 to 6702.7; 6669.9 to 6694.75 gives -0.14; 31.3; 30.2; 29.1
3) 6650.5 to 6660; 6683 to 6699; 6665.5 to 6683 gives 0.11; 31.7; 30.6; 30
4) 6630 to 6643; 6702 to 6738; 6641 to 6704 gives -1.98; 31.5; 30.6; 27.2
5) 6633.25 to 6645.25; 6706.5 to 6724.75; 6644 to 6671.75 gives -0.62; 31.7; 31.2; 26.9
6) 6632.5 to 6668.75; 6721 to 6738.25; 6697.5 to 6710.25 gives 1.47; 31.3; 26.1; 28.7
